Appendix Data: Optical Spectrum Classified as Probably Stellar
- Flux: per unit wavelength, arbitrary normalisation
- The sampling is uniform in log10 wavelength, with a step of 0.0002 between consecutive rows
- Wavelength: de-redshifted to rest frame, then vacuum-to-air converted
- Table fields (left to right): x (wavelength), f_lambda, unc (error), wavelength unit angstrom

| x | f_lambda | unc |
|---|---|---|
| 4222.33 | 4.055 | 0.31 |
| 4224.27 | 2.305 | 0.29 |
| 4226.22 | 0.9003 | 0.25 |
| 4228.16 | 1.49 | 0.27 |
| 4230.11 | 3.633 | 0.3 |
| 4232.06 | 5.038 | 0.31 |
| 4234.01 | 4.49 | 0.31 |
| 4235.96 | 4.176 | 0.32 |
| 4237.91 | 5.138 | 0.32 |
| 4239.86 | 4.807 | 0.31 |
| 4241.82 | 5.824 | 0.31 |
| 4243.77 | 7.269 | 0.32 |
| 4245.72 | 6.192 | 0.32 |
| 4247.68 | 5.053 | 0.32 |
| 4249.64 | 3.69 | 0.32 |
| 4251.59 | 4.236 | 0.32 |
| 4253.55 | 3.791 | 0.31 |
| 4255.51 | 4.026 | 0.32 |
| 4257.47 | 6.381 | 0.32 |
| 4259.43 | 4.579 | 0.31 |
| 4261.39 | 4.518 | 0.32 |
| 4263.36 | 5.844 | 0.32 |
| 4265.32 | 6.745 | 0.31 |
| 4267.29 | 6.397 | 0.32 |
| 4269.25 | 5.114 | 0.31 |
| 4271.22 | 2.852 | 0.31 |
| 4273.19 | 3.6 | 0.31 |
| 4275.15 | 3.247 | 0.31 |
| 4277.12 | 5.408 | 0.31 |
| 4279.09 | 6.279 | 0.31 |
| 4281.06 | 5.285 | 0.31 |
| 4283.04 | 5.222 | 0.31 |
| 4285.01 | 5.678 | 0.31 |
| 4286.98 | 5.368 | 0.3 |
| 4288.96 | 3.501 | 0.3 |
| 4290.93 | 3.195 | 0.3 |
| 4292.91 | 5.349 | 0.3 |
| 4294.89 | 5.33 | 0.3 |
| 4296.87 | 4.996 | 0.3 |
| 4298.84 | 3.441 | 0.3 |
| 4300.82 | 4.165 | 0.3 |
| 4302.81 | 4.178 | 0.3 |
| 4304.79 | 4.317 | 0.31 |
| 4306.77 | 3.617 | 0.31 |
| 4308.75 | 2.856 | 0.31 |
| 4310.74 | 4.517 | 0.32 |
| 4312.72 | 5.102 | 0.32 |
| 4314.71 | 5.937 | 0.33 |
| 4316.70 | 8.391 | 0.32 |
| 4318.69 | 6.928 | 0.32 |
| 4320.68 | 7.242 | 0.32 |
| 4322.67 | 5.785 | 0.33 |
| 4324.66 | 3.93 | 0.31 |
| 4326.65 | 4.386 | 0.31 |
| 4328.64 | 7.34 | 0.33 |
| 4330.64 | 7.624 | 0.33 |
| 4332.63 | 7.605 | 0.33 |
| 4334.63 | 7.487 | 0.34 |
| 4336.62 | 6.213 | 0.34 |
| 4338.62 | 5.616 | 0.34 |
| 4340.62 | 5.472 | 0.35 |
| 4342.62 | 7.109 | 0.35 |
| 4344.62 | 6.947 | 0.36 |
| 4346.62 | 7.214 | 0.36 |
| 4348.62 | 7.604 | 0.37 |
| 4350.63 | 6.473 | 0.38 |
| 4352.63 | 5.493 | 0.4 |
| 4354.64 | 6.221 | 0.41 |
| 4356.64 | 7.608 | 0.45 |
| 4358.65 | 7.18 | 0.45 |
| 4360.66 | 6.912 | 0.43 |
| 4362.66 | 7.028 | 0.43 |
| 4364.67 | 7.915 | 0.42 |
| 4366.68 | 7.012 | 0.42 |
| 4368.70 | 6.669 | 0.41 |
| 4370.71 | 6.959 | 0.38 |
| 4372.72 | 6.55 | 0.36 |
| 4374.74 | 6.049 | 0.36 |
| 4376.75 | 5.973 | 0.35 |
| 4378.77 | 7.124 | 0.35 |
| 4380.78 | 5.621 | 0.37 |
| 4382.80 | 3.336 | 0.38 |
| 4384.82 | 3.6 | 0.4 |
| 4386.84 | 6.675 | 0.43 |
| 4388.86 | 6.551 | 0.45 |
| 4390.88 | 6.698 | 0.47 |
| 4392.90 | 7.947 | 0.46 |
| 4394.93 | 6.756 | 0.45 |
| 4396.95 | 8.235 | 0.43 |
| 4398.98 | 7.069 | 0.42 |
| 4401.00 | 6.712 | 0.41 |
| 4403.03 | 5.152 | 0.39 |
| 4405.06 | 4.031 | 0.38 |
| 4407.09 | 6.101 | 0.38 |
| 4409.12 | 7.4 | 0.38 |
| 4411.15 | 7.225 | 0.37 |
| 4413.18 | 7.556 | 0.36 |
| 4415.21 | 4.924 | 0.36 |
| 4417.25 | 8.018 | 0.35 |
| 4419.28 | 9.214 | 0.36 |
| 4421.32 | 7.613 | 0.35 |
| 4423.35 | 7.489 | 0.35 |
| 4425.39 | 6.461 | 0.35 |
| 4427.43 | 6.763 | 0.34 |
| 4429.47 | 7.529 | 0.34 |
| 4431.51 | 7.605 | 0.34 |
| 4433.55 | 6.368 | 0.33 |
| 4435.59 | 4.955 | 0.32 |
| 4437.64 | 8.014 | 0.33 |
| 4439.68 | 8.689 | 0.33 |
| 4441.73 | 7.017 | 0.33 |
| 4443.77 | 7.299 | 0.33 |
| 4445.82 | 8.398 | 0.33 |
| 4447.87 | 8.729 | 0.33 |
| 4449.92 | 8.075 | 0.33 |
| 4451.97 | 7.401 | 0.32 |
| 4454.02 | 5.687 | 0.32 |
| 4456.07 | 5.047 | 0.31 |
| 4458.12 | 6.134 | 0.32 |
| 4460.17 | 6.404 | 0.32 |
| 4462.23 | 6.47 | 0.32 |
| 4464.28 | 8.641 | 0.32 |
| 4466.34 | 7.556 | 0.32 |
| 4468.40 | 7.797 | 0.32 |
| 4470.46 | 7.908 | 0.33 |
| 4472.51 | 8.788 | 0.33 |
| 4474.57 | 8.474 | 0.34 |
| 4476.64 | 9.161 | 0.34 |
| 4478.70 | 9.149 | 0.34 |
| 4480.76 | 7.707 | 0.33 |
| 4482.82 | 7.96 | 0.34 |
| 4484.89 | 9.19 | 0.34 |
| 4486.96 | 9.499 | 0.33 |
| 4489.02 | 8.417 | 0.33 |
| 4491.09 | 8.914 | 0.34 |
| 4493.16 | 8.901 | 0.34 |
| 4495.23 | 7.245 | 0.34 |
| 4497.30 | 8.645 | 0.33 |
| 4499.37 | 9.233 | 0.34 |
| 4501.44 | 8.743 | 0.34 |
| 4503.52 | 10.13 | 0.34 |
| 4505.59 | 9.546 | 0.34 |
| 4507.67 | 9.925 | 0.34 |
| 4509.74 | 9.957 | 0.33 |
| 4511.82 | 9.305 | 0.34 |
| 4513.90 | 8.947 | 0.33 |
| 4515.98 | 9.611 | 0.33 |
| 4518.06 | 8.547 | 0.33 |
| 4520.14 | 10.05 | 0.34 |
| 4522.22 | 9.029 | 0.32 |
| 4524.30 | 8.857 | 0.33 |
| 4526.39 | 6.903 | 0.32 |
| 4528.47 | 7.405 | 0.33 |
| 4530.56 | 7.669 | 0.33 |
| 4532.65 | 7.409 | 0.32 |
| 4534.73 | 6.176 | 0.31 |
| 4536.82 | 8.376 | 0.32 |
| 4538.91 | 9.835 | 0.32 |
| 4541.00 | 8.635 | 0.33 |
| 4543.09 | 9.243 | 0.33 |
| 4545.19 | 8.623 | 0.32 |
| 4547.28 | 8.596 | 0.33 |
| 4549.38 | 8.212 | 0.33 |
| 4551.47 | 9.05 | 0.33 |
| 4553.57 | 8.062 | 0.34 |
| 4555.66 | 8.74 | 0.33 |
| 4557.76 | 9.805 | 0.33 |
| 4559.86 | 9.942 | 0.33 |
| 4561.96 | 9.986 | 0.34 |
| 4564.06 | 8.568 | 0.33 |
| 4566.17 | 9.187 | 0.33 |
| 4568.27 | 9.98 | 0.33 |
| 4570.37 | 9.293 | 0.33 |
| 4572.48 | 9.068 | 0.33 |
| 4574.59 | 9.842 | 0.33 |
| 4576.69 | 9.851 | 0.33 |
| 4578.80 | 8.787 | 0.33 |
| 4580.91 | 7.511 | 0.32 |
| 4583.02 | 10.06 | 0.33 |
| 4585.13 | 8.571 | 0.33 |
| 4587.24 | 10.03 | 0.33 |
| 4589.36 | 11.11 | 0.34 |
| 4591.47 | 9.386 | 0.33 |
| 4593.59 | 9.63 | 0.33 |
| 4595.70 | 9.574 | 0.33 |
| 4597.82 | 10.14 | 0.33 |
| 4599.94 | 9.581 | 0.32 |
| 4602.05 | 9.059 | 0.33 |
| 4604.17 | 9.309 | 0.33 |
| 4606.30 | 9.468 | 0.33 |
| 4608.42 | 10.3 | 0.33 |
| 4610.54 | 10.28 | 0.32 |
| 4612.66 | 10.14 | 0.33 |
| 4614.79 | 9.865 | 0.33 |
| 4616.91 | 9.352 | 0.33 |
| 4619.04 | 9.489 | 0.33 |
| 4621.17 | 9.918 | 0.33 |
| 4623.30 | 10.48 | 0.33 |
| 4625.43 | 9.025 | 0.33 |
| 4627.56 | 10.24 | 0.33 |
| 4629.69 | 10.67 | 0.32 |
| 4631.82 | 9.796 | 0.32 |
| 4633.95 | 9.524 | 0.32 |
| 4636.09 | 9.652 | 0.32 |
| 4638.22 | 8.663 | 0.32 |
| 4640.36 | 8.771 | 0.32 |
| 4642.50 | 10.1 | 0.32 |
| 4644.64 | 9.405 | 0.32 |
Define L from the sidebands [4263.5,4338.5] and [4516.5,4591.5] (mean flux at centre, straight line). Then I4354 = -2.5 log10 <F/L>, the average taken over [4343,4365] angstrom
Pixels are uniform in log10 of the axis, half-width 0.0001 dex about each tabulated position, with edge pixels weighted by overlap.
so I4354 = -0.15 mag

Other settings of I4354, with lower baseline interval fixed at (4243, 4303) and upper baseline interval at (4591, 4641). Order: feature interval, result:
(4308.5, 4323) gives -0.098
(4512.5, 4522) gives -0.119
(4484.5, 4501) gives -0.102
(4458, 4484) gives -0.037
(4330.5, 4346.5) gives -0.166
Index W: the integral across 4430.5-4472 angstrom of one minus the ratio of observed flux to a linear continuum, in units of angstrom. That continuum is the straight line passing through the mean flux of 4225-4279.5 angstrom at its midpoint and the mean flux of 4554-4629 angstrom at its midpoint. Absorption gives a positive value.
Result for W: 1.70 angstrom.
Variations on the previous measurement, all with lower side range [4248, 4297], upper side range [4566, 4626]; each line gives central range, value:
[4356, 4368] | -2.2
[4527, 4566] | 1.4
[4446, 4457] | 0.5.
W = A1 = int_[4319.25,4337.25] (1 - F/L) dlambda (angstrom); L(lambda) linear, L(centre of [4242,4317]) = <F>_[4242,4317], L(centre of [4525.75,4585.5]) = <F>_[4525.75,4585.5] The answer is -2.8 angstrom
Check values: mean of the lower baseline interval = 4.86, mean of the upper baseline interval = 8.75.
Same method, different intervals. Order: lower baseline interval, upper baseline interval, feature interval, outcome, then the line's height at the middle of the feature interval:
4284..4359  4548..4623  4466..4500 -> -2.13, 8.01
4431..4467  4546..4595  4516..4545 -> 0.64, 8.57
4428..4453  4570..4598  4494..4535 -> -1.02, 8.51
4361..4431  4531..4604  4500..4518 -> -2.59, 8.27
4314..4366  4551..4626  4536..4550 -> 0.29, 9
